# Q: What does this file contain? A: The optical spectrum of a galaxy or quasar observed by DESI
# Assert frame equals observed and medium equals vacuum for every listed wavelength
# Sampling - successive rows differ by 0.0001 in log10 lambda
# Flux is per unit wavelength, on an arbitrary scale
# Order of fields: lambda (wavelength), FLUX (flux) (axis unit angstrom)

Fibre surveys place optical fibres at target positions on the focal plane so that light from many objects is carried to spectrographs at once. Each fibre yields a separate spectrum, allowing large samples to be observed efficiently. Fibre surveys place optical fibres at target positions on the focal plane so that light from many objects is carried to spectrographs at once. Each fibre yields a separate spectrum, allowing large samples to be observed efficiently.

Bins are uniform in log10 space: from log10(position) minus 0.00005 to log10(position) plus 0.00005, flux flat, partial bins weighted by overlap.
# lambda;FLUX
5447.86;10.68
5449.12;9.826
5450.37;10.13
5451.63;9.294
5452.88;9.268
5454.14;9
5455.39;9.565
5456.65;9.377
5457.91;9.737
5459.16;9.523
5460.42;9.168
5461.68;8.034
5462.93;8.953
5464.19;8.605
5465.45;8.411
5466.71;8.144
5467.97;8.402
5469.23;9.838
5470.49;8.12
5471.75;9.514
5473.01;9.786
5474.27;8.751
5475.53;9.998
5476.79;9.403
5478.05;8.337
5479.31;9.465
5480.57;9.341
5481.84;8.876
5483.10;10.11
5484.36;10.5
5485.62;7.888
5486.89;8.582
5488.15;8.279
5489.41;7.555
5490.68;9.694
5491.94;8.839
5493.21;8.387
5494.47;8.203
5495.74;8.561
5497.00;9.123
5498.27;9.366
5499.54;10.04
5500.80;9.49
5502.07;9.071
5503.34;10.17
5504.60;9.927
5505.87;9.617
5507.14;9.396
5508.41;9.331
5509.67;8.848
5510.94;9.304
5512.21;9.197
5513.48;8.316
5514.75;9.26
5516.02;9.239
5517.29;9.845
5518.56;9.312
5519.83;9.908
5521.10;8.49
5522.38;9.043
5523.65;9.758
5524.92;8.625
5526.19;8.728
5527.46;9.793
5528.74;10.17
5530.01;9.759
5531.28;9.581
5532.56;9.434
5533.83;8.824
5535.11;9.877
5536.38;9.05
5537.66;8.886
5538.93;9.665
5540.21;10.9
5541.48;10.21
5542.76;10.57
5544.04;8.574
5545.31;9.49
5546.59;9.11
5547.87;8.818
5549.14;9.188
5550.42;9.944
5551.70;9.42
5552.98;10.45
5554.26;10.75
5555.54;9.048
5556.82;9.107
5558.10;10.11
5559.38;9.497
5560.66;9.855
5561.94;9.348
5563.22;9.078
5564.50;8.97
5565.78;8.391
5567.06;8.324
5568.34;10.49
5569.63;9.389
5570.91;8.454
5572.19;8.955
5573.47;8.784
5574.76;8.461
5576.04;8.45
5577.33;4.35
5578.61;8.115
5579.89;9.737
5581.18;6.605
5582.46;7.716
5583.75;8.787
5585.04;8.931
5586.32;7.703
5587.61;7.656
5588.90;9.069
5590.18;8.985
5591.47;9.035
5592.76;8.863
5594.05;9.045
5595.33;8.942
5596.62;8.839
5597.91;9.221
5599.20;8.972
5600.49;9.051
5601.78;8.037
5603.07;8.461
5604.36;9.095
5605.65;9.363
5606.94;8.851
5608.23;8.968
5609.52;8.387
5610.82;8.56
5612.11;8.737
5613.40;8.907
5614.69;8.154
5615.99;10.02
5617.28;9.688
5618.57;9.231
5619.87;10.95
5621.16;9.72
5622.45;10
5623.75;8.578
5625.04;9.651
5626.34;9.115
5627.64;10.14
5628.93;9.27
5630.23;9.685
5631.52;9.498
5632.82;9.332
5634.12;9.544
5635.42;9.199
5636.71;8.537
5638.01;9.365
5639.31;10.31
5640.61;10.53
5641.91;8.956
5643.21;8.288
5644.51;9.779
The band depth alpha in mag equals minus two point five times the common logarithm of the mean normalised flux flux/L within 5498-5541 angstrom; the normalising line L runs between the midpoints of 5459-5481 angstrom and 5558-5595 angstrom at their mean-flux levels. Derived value -0.072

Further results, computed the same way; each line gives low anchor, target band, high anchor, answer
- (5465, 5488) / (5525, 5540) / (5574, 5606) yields -0.081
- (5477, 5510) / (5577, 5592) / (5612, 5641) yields 0.155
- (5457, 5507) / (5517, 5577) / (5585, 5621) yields -0.042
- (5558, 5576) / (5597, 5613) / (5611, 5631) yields 0.063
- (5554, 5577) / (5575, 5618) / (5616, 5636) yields 0.093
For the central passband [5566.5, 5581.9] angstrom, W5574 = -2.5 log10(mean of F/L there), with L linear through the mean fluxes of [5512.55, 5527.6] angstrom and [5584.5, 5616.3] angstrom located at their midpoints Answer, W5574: 0.07 mag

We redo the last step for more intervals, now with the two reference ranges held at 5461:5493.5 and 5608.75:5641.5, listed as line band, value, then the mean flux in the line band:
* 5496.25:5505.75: -0.069 mag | 9.59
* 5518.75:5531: -0.035 mag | 9.37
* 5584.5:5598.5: 0.065 mag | 8.75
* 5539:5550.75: -0.058 mag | 9.64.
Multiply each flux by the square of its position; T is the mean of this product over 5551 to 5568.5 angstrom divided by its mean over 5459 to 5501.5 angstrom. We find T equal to 1.09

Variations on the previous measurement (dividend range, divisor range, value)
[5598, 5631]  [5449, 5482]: 1.06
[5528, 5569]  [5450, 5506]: 1.07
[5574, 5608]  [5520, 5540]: 0.93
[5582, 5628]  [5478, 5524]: 1.02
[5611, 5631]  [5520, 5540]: 1.04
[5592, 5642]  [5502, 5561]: 1.00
